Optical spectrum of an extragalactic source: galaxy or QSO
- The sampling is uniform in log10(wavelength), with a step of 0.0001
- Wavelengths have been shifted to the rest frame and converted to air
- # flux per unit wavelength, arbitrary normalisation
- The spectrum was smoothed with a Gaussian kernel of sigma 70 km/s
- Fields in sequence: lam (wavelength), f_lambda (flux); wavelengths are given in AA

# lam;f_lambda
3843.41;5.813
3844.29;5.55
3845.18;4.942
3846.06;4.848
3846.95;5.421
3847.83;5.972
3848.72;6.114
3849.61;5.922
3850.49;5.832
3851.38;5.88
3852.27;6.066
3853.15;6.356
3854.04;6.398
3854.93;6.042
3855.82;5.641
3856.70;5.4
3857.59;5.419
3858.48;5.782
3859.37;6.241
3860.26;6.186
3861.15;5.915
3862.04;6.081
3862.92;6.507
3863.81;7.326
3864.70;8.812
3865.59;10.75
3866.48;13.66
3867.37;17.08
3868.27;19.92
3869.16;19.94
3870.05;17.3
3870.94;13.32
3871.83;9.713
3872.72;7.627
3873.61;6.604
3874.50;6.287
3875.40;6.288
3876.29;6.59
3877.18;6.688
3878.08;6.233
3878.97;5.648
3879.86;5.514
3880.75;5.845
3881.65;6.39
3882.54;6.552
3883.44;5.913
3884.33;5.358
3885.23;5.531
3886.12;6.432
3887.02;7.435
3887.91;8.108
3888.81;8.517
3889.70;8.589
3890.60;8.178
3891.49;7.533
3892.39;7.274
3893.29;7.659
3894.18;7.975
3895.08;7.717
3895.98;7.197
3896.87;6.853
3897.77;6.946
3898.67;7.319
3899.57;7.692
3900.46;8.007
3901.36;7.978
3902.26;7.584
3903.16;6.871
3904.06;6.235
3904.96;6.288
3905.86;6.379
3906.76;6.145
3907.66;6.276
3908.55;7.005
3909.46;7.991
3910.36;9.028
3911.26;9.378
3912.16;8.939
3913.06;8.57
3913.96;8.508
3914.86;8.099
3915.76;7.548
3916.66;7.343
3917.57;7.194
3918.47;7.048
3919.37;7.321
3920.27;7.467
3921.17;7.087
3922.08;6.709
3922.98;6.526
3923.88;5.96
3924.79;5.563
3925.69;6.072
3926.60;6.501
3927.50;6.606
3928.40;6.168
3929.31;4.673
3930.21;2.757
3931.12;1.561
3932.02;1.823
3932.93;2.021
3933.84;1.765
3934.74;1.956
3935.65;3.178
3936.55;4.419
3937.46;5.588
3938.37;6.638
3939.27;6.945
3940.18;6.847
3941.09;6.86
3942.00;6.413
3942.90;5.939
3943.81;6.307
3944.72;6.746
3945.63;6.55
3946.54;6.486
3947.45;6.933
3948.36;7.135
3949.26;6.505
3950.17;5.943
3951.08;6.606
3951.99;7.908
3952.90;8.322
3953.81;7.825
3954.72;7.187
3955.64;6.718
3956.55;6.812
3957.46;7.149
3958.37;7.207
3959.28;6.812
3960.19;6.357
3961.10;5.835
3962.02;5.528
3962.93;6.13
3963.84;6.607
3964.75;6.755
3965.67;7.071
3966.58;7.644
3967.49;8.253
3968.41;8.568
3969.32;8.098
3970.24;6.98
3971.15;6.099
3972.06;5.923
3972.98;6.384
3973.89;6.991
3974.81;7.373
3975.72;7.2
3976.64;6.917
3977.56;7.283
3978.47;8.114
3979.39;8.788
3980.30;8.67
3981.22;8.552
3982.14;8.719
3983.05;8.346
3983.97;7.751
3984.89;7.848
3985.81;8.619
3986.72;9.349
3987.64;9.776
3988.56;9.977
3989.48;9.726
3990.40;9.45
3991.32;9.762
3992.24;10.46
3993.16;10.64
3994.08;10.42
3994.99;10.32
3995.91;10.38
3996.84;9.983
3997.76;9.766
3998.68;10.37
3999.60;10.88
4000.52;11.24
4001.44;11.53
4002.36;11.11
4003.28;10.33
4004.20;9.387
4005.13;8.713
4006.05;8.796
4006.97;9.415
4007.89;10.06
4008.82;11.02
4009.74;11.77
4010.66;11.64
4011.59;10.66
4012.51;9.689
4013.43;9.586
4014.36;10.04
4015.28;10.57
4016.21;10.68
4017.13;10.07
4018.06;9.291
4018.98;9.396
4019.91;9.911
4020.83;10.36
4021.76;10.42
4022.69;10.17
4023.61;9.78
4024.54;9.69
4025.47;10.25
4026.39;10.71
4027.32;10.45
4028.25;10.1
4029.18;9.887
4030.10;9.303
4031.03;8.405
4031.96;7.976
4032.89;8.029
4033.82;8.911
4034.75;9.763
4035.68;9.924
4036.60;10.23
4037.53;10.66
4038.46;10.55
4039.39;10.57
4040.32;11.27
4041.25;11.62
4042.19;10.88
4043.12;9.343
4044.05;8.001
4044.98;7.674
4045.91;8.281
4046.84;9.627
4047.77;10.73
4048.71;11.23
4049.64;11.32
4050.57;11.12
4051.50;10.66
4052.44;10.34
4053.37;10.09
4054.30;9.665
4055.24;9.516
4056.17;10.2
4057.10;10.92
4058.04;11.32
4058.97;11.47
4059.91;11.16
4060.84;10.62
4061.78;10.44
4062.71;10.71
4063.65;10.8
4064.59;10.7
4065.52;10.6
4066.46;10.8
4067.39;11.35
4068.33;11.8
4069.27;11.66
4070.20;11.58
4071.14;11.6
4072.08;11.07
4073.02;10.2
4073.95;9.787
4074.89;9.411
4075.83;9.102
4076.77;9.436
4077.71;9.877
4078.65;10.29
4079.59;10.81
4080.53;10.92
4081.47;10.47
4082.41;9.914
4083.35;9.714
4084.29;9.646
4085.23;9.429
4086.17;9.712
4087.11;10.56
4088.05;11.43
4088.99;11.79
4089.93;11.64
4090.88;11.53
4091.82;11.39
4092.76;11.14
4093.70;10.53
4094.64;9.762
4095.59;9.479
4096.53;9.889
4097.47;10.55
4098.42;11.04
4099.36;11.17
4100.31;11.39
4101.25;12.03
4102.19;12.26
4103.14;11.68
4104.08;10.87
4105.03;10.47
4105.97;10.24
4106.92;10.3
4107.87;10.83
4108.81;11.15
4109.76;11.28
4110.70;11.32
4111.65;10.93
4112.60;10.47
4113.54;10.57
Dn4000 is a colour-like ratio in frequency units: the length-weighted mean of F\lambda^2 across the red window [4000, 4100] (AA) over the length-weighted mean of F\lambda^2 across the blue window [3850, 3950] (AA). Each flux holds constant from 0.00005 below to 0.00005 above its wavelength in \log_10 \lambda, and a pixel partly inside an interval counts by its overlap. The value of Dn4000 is 1.57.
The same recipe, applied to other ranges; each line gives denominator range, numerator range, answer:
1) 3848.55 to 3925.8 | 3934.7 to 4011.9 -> 1.10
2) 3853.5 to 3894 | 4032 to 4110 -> 1.43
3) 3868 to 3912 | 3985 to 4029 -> 1.36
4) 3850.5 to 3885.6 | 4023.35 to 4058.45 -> 1.35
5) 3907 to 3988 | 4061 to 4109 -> 1.69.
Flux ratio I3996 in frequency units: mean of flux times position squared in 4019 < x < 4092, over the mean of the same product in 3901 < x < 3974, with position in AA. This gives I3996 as 1.68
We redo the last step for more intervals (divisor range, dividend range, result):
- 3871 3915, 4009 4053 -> 1.48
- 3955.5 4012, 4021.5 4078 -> 1.22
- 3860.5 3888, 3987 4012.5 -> 1.25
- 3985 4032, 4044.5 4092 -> 1.08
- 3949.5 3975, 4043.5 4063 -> 1.54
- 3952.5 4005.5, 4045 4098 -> 1.31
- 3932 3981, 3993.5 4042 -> 1.60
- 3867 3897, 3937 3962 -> 0.82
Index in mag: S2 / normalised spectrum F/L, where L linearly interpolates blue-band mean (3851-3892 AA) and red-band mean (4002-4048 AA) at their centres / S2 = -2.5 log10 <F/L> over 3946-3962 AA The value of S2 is 0.30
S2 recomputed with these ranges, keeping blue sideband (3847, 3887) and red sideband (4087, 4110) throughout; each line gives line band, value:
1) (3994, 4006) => -0.072 mag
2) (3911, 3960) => 0.361 mag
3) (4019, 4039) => 0.027 mag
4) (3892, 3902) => 0.098 mag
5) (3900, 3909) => 0.206 mag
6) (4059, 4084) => 0.003 mag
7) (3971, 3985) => 0.226 mag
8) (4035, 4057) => 0.010 mag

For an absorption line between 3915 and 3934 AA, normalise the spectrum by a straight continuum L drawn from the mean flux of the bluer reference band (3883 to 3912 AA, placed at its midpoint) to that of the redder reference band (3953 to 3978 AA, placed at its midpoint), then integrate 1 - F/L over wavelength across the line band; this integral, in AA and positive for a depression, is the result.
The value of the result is 4.2 AA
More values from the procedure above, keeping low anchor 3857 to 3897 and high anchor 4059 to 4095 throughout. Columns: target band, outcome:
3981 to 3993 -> 0.5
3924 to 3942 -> 8.5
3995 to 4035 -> -0.5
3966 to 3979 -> 2.9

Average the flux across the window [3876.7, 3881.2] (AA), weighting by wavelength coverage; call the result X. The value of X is 5.99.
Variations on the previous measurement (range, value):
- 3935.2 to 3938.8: 4.95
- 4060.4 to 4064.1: 10.6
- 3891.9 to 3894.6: 7.63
